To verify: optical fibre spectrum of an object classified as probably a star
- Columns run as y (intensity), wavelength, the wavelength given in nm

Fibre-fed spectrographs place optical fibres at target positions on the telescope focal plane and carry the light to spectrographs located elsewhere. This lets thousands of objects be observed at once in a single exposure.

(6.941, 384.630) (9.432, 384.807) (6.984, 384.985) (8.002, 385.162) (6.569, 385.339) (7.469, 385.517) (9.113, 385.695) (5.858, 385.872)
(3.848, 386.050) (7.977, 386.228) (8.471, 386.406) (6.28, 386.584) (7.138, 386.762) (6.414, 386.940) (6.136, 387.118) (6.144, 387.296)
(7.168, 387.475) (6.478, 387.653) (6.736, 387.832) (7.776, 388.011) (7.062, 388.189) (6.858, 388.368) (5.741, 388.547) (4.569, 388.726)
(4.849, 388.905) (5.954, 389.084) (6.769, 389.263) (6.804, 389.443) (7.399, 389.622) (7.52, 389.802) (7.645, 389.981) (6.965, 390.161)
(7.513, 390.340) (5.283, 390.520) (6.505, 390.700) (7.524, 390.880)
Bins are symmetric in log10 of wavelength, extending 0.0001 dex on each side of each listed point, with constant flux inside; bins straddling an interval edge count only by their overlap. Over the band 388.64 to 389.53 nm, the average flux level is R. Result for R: 5.79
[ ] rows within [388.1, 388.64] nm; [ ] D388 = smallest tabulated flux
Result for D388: 5.741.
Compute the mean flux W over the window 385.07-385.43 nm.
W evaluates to 7.29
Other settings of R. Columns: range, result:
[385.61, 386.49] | 7.04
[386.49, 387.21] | 6.51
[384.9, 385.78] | 7.62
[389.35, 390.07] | 7.34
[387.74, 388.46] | 7.1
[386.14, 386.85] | 7.47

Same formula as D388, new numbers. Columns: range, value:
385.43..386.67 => 3.848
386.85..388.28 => 6.136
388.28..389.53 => 4.569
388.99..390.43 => 5.954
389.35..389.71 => 6.804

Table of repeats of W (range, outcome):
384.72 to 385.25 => 8.13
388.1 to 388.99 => 5.82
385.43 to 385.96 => 7.49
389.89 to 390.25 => 7.31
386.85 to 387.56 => 6.46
